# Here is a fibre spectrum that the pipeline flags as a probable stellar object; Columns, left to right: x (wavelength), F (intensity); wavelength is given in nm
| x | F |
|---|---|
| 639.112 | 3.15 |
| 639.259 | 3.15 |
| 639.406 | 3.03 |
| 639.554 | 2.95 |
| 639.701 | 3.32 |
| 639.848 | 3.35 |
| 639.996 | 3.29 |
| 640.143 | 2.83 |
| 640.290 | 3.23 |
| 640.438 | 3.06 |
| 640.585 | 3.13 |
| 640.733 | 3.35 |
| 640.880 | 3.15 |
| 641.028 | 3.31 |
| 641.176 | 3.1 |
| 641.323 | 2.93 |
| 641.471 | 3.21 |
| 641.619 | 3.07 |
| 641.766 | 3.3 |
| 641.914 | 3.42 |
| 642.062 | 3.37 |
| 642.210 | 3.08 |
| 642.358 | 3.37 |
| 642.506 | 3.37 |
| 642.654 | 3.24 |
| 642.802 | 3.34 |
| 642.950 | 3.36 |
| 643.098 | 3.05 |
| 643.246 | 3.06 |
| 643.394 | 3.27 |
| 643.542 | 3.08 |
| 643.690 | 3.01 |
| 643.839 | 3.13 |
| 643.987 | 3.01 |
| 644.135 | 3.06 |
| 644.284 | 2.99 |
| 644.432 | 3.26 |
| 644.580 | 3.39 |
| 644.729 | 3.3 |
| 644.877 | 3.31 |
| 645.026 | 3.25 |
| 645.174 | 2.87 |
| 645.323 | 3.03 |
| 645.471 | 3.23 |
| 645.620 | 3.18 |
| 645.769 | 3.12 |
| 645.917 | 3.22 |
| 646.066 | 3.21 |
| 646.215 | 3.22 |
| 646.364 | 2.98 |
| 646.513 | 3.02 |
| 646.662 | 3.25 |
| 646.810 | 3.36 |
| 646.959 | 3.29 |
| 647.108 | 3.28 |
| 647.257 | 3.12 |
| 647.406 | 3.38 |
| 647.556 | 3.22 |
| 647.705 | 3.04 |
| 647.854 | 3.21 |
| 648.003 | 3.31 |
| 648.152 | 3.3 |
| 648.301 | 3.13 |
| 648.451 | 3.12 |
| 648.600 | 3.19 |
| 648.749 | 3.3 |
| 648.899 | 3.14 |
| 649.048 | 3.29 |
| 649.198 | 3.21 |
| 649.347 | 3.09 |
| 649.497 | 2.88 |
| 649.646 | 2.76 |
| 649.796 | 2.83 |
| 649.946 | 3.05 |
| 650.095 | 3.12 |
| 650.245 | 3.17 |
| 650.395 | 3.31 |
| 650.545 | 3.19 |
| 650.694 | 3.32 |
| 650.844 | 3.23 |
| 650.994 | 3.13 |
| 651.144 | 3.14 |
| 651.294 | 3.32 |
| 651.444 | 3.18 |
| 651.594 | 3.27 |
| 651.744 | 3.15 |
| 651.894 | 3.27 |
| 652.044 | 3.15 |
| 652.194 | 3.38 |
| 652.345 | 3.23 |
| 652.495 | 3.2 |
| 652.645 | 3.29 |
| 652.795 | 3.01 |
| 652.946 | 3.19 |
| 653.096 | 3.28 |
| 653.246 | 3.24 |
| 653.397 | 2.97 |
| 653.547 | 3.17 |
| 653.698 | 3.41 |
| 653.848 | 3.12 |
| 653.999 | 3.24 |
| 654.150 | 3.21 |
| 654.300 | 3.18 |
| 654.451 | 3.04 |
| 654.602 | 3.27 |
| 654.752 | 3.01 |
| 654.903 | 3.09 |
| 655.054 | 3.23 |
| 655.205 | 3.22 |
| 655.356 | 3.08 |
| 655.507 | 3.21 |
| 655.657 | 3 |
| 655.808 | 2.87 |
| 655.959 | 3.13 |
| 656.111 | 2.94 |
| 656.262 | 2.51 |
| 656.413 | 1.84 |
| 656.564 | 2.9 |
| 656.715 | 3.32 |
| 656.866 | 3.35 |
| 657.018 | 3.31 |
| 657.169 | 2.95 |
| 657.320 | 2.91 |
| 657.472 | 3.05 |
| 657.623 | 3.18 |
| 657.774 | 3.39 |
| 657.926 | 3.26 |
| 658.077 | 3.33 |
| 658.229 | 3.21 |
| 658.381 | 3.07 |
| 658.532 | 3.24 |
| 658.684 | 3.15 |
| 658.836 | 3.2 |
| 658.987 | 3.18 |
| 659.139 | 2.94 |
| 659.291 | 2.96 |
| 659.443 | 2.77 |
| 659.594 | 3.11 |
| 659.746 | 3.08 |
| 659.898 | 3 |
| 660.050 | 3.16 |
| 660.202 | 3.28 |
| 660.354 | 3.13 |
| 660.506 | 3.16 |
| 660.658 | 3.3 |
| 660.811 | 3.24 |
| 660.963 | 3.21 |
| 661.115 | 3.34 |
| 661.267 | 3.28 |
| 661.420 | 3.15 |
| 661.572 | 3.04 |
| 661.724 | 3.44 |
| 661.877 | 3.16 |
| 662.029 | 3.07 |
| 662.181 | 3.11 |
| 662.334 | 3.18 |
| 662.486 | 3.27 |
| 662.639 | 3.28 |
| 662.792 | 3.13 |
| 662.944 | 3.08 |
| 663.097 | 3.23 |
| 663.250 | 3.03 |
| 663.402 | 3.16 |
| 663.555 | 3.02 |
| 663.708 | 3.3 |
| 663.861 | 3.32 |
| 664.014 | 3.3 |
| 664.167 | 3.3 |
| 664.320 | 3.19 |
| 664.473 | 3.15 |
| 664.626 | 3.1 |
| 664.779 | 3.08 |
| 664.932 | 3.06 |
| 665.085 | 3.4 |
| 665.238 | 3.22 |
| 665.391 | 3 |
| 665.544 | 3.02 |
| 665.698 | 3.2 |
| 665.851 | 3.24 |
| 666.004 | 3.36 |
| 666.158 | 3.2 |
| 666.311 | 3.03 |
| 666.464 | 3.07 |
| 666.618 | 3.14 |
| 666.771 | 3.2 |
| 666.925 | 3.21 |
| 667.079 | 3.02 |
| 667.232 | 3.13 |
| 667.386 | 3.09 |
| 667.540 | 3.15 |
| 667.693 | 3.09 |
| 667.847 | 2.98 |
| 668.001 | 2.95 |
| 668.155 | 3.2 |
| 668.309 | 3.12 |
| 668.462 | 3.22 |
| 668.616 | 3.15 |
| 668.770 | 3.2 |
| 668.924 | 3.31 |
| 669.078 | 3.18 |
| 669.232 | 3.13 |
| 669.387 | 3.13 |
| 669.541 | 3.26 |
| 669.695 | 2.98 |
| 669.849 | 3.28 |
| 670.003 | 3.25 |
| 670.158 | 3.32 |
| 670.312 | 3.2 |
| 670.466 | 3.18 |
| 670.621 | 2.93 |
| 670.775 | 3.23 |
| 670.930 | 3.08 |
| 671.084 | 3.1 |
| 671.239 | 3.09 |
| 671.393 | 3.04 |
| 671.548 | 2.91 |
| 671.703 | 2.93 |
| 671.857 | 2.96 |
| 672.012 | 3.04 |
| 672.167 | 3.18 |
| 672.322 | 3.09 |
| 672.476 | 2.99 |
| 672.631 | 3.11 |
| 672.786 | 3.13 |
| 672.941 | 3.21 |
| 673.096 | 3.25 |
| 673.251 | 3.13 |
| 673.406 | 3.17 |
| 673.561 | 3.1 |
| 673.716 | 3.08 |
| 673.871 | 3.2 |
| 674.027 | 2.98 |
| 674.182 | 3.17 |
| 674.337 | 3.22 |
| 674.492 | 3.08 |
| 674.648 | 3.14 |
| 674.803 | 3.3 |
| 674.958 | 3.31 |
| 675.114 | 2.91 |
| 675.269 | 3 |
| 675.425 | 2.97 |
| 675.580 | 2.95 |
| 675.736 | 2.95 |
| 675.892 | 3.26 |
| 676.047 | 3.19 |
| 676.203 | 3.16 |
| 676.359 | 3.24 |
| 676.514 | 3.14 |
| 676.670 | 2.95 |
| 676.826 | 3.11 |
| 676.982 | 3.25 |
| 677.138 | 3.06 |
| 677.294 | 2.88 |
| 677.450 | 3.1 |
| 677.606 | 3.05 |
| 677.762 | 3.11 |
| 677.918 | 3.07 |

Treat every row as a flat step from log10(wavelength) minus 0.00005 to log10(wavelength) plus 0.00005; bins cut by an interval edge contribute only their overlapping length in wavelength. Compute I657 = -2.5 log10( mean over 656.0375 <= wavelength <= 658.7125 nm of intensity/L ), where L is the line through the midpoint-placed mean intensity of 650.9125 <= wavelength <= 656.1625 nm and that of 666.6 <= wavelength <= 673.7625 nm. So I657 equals 0.038 mag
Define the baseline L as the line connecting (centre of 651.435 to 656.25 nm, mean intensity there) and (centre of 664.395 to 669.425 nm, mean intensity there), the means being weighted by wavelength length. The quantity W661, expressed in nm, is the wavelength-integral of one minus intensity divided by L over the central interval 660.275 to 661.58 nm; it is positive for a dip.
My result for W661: -0.027 nm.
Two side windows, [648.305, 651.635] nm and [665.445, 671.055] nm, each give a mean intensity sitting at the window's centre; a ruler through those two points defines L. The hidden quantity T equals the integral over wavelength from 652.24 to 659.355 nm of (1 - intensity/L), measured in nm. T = 0.08 nm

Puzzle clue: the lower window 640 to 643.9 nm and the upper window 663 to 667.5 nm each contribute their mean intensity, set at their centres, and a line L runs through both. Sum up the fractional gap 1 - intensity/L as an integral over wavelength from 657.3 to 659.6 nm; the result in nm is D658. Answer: 0.031 nm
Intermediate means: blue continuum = 3.19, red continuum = 3.16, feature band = 3.13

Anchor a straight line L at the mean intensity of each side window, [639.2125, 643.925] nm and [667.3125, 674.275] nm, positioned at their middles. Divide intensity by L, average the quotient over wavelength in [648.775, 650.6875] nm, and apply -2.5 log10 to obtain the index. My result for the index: 0.02 mag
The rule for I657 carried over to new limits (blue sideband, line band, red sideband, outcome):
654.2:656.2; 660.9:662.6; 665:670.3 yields -0.03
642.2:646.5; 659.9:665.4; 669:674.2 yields -0.02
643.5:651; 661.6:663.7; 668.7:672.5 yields -0.01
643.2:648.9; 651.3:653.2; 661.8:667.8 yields -0.02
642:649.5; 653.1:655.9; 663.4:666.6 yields 0.01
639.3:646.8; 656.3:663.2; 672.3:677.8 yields 0.00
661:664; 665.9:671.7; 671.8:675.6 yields 0.00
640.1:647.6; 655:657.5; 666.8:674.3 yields 0.06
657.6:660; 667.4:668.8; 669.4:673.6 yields 0.00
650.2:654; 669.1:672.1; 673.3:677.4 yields 0.01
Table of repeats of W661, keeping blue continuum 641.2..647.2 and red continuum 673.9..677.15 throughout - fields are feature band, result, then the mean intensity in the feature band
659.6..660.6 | 0.00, 3.14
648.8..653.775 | 0.00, 3.17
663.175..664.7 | -0.02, 3.19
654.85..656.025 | 0.02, 3.1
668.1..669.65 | -0.03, 3.19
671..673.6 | 0.03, 3.08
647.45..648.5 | -0.01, 3.2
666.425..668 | 0.02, 3.1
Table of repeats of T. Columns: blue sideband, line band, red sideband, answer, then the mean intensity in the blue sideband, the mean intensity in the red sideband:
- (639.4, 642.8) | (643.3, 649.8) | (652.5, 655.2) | 0.062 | 3.2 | 3.18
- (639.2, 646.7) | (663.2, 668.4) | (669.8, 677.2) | -0.033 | 3.17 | 3.11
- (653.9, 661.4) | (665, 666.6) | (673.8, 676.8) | -0.034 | 3.1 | 3.11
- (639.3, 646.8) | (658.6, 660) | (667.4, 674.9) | 0.045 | 3.17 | 3.13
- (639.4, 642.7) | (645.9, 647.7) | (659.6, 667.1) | -0.008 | 3.2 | 3.18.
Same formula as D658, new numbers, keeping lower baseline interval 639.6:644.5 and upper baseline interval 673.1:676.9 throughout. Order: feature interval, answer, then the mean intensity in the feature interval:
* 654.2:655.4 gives 0.005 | 3.14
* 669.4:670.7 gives -0.020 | 3.17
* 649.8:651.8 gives -0.013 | 3.19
